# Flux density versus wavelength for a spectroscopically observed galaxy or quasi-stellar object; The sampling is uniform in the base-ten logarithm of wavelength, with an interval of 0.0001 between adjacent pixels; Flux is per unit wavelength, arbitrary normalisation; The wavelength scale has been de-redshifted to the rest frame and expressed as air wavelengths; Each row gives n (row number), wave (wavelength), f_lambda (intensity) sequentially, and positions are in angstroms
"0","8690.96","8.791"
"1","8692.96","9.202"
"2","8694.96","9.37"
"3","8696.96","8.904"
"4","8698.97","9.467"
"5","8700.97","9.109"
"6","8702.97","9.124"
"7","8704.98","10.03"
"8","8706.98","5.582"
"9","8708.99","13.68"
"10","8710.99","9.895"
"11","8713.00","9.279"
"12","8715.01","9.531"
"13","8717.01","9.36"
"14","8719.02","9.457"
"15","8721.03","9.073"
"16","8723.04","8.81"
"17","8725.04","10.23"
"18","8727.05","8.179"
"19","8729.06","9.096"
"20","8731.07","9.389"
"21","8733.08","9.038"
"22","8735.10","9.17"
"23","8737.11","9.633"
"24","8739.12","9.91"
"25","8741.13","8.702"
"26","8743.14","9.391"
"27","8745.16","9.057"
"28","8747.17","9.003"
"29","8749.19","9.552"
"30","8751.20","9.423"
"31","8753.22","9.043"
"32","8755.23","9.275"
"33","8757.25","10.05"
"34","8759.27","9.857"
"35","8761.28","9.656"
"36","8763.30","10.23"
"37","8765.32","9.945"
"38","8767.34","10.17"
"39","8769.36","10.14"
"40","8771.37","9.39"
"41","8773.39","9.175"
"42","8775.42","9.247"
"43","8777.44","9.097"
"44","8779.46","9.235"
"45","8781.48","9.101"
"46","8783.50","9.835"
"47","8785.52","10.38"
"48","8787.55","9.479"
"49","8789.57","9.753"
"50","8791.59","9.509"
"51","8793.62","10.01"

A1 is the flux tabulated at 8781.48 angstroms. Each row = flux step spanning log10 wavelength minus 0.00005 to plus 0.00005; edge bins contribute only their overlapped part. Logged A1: 9.101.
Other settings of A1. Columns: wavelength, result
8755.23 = 9.275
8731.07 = 9.389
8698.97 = 9.467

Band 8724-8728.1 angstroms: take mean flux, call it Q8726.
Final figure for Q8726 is 9.22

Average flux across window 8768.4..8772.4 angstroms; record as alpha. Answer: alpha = 9.78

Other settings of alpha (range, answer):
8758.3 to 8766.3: 9.93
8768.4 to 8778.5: 9.41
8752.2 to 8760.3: 9.56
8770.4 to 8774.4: 9.28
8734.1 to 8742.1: 9.36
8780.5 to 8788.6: 9.7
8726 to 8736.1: 8.97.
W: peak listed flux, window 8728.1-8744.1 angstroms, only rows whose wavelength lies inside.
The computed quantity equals 9.91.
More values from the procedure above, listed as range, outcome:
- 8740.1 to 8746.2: 9.391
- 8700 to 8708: 10.03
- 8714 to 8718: 9.531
